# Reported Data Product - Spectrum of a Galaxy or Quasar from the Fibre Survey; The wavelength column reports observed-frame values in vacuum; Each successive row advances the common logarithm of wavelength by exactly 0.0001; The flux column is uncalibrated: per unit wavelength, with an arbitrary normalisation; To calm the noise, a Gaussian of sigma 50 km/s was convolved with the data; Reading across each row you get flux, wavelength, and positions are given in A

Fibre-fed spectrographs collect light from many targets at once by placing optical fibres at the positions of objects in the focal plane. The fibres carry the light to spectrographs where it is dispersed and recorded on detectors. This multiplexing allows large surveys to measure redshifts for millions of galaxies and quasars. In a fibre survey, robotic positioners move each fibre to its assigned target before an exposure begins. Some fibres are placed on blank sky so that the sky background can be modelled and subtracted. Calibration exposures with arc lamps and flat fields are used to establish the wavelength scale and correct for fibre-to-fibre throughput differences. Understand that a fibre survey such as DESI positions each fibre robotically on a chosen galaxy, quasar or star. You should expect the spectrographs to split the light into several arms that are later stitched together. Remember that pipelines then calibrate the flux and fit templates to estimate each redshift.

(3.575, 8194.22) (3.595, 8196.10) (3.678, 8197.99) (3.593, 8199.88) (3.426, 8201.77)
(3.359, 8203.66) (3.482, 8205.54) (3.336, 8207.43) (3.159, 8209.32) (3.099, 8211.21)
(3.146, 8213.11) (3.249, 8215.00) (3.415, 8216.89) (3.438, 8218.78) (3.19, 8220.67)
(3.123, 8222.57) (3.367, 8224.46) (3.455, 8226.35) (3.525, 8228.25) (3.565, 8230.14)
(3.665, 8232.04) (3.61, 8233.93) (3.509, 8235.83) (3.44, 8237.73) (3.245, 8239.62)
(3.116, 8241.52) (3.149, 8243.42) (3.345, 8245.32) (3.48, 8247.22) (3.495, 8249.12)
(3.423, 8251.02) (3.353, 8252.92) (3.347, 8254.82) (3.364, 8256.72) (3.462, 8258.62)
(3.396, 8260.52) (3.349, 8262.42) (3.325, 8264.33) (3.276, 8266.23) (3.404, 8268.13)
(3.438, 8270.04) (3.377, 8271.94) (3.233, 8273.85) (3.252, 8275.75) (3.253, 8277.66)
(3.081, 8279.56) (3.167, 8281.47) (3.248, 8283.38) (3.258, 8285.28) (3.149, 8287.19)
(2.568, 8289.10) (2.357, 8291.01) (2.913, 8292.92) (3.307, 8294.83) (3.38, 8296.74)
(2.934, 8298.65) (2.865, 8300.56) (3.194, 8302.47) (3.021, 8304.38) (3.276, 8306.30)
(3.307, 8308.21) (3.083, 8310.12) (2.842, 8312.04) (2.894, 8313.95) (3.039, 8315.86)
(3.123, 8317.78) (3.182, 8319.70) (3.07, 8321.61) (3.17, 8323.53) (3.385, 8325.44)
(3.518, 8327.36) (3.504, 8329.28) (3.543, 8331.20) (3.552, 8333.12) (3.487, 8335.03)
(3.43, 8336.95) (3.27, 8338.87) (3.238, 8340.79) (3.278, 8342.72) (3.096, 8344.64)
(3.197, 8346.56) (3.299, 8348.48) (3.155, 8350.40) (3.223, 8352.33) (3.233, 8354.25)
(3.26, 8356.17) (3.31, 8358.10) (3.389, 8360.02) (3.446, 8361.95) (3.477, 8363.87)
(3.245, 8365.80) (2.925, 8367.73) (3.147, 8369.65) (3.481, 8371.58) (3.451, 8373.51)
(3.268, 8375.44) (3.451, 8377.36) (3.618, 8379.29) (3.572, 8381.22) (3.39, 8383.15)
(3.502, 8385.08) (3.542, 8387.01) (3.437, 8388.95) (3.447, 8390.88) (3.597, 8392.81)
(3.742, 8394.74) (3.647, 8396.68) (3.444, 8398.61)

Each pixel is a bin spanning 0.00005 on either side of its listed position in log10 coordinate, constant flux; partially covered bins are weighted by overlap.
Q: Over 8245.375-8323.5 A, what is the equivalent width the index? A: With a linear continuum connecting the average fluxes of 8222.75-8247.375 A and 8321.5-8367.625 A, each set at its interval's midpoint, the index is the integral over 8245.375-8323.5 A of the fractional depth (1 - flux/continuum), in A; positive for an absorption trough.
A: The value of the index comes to 4.2 A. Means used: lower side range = 3.41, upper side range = 3.32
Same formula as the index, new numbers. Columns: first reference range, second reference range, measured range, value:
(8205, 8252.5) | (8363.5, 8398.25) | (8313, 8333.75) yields 0.9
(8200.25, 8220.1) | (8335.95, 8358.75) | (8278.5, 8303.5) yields 1.9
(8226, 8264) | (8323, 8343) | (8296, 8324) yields 2.6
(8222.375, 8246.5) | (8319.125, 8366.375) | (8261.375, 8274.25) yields 0.1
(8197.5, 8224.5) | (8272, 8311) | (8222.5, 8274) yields -2.7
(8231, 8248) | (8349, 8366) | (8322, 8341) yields -0.5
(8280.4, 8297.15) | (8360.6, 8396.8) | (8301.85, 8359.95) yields -0.4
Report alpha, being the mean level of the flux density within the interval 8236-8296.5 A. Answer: 3.25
